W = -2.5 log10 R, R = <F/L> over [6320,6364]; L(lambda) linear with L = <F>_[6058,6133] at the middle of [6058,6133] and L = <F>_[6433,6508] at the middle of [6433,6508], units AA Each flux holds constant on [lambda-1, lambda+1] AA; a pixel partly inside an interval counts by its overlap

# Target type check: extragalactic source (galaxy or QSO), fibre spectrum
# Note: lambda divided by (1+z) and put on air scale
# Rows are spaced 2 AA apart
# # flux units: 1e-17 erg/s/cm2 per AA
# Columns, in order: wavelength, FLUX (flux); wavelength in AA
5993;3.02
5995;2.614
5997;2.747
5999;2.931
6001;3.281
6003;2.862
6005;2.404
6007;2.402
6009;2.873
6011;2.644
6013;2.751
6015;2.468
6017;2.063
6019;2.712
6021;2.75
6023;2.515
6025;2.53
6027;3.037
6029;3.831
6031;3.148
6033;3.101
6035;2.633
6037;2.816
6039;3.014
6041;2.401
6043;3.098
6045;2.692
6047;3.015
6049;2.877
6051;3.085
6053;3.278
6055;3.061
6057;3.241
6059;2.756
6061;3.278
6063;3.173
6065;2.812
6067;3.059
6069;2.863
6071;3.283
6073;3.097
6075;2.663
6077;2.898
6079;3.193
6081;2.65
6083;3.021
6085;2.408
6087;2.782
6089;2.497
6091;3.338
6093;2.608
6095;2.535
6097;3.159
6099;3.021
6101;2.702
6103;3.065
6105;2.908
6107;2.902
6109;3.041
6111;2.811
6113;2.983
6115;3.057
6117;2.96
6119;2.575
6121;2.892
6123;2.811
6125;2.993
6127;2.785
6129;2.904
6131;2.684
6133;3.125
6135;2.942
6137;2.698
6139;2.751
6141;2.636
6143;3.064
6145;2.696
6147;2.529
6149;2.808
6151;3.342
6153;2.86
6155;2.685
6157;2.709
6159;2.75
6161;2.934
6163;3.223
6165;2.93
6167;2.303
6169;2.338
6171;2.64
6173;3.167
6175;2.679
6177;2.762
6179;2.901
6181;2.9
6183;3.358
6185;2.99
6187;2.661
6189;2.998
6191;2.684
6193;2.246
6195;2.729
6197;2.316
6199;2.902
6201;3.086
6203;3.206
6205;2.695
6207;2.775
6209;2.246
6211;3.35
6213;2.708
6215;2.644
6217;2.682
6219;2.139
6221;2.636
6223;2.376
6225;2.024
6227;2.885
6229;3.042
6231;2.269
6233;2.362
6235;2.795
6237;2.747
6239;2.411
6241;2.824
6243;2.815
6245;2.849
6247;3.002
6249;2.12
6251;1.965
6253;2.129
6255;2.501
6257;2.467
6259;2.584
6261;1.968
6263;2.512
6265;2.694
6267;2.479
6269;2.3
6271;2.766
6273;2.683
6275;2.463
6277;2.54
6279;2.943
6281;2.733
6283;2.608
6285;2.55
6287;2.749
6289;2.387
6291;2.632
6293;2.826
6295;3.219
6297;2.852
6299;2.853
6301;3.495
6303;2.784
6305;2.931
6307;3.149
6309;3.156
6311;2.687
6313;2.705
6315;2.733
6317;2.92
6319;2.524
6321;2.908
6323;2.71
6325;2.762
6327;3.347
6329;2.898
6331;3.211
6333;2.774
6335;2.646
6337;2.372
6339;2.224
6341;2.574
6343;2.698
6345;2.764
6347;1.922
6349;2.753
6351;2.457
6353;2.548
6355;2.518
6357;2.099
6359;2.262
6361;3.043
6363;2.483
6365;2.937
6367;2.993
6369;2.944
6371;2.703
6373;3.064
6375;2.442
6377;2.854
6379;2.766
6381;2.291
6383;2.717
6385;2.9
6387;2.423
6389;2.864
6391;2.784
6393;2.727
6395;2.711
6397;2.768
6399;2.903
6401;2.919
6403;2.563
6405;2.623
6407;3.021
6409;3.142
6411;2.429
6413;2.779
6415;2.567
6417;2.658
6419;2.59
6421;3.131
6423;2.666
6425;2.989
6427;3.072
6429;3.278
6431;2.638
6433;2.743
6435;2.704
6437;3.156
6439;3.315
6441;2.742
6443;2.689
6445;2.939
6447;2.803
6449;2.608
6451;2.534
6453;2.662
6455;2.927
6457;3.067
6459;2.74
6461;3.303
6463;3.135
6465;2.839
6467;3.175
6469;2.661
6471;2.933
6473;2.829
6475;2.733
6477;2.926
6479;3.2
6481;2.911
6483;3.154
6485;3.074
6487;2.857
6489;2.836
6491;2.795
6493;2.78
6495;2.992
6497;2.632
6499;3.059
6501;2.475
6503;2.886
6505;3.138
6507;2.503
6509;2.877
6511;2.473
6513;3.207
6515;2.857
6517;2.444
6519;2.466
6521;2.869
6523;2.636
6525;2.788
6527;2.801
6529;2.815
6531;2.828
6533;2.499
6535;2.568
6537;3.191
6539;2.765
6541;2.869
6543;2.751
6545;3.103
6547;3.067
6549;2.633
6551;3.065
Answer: 0.10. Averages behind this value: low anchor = 2.9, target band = 2.64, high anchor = 2.88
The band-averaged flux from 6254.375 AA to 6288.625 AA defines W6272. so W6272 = 2.56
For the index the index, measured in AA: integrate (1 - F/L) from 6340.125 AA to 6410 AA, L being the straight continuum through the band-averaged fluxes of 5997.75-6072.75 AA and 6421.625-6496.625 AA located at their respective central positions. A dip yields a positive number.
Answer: 5.0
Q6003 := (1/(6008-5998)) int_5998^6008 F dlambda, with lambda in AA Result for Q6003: 2.78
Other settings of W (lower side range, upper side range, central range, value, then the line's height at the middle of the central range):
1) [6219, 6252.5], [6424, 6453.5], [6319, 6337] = -0.064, 2.69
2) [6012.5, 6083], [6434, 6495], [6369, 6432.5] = 0.049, 2.9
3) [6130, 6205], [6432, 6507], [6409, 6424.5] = 0.057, 2.87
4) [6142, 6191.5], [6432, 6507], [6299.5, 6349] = 0.029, 2.86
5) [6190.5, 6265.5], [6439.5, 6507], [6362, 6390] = 0.008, 2.76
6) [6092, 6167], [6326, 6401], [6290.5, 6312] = -0.090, 2.73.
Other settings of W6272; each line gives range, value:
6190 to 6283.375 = 2.59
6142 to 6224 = 2.77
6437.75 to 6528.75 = 2.85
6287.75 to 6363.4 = 2.73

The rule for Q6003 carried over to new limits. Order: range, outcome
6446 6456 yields 2.71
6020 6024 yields 2.63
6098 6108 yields 2.92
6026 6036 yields 3.15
